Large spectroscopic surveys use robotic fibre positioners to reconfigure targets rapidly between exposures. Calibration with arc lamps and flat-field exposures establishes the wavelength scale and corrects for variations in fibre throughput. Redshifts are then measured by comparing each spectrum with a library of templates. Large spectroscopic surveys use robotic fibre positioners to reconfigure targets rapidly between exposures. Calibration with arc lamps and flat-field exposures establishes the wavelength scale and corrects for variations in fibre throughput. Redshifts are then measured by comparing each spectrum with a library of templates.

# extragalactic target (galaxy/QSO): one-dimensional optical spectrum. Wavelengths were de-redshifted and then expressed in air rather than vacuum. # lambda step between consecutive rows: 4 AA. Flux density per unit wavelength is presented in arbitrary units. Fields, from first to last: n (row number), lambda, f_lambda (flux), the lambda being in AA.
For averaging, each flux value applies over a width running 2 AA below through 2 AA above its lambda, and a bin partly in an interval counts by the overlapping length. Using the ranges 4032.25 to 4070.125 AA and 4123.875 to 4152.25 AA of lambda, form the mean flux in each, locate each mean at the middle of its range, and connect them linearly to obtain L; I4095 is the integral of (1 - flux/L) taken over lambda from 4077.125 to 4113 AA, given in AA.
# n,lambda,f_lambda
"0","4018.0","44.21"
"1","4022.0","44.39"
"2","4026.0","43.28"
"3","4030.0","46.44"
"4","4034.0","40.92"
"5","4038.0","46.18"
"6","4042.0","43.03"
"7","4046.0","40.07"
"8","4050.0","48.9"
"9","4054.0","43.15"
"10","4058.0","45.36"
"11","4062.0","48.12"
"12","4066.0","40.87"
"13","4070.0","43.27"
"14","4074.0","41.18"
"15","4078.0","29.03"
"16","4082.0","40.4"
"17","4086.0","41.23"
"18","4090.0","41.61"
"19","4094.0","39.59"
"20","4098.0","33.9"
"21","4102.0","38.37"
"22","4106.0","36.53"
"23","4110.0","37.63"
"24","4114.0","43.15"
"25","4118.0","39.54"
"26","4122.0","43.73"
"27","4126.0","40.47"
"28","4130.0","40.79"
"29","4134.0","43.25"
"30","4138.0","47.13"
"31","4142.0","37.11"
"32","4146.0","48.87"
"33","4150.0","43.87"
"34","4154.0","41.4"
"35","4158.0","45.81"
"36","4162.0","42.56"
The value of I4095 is 4.6 AA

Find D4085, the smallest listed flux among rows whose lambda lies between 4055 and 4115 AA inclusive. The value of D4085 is 29.03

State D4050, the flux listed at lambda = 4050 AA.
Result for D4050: 48.9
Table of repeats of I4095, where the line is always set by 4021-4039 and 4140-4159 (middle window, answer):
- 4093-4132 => 3.7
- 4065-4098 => 3.4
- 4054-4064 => -0.5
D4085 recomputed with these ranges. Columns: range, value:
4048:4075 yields 40.87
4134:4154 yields 37.11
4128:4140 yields 40.79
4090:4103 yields 33.9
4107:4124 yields 37.63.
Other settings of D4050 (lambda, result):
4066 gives 40.87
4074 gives 41.18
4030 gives 46.44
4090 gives 41.61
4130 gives 40.79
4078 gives 29.03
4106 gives 36.53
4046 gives 40.07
